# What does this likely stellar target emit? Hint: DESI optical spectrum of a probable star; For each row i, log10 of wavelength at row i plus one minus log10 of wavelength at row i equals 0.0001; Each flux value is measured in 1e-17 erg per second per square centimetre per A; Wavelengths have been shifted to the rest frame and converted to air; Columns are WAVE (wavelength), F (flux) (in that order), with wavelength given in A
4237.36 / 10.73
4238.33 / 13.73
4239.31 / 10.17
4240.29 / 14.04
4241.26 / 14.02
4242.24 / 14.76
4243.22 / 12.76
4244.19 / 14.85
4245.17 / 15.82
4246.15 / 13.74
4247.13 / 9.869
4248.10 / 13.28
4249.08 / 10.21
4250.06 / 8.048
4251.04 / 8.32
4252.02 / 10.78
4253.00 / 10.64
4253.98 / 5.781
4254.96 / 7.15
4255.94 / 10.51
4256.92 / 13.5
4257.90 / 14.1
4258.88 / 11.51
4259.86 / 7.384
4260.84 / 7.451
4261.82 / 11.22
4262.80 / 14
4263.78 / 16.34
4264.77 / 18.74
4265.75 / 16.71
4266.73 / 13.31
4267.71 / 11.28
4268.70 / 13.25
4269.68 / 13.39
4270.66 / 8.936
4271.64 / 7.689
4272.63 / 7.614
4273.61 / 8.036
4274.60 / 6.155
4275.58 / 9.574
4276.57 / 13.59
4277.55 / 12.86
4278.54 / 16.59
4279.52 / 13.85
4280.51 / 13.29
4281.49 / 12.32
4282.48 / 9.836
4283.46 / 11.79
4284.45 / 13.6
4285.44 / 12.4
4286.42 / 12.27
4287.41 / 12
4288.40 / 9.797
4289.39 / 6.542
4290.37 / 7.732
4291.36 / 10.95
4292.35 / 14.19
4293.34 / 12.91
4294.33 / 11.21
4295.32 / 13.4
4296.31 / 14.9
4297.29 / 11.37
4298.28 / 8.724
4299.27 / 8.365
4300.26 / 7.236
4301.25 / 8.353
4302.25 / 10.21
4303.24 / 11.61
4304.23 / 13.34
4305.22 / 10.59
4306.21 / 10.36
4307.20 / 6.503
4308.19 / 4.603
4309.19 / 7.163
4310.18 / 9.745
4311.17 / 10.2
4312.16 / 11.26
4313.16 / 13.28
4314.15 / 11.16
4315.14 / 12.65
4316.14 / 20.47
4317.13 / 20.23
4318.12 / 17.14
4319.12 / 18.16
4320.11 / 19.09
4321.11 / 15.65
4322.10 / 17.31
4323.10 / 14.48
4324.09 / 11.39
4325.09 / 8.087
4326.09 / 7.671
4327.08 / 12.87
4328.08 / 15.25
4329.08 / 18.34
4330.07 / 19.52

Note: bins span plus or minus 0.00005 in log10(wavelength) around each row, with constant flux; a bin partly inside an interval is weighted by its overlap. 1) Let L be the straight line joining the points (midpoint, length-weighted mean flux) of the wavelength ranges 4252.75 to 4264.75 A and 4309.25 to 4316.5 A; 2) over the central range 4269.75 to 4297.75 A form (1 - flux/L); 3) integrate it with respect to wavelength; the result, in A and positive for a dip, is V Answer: 0.79 A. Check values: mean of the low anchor 11.1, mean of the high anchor 12.2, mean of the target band 11.3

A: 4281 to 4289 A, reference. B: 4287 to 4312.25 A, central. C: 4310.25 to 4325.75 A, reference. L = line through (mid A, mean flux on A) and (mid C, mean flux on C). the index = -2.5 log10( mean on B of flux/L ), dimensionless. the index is 0.26 mag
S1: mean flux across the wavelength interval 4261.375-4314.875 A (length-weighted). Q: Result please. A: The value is 11.2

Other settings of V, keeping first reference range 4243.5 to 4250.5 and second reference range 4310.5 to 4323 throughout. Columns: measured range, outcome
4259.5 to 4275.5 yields 2.3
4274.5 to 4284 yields 1.1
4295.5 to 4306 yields 3.0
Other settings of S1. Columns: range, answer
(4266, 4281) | 11.4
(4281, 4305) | 11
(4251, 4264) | 10.6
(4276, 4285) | 13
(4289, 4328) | 11.9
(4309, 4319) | 13.7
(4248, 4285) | 11.4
